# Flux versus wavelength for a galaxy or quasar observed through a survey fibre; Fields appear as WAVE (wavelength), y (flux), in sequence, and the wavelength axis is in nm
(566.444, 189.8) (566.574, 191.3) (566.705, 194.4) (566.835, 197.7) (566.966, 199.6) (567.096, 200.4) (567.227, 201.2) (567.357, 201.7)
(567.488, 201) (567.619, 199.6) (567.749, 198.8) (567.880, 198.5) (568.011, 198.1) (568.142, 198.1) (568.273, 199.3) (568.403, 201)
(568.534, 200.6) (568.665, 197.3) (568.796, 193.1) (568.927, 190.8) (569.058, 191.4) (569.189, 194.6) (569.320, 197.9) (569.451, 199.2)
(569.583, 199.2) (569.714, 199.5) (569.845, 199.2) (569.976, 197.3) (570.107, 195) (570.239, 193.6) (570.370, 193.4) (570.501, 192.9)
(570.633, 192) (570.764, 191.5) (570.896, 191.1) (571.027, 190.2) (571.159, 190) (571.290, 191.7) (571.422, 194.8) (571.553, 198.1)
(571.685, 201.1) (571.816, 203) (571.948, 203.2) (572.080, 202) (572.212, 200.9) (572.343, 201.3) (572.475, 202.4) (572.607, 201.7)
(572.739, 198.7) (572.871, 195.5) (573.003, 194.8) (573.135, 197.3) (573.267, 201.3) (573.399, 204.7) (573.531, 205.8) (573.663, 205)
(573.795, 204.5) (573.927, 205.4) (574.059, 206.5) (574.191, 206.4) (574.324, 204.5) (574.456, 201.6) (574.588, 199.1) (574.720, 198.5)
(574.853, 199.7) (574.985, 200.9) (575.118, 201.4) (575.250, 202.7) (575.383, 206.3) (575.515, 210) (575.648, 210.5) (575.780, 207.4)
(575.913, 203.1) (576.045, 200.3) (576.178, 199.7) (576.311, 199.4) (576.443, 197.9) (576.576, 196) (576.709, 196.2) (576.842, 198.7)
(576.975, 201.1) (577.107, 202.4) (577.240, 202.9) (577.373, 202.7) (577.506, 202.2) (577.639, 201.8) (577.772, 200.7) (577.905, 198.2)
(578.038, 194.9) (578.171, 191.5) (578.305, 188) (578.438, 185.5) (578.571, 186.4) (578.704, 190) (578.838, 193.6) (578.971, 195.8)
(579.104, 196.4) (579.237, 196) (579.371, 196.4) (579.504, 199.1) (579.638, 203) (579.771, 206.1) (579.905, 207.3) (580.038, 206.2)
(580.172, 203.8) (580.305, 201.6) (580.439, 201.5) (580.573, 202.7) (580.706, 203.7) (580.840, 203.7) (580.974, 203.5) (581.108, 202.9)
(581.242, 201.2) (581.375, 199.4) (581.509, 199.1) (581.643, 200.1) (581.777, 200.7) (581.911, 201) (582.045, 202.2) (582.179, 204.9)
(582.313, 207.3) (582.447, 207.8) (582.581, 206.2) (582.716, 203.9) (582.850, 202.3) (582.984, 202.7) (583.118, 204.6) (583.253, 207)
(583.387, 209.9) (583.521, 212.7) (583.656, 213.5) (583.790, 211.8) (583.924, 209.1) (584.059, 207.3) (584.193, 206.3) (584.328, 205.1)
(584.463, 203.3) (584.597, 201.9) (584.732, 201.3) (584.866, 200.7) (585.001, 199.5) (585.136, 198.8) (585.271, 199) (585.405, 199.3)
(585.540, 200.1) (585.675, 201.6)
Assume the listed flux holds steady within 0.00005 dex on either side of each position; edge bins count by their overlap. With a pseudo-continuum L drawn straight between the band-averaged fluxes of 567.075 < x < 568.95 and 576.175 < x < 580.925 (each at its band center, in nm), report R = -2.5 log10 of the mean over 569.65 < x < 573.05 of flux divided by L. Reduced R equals 0.011 mag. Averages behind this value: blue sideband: 199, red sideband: 199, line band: 197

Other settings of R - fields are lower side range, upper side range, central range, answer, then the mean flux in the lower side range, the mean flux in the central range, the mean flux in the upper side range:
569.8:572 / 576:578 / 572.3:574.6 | -0.027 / 195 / 202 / 200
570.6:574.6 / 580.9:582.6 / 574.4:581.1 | 0.008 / 200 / 200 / 203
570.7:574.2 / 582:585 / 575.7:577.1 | 0.008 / 200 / 200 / 206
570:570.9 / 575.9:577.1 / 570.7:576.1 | -0.026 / 193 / 201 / 199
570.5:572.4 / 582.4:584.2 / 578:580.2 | 0.040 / 196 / 196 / 208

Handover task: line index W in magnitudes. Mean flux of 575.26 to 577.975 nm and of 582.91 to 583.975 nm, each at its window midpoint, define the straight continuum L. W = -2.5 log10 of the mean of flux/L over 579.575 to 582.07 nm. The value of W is 0.02 mag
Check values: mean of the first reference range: 202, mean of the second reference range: 209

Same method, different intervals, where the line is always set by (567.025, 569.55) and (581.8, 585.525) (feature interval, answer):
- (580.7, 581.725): 0.011 mag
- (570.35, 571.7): 0.034 mag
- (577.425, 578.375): 0.030 mag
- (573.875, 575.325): -0.009 mag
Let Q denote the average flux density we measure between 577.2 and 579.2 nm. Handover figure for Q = 195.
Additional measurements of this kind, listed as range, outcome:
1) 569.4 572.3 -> 196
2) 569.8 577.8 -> 200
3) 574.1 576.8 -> 202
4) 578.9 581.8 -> 201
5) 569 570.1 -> 197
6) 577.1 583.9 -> 201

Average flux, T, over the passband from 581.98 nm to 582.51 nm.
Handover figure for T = 206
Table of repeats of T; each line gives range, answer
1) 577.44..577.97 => 201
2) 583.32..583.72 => 212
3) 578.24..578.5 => 187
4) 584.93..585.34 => 199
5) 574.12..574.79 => 202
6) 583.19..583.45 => 209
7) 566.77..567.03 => 198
